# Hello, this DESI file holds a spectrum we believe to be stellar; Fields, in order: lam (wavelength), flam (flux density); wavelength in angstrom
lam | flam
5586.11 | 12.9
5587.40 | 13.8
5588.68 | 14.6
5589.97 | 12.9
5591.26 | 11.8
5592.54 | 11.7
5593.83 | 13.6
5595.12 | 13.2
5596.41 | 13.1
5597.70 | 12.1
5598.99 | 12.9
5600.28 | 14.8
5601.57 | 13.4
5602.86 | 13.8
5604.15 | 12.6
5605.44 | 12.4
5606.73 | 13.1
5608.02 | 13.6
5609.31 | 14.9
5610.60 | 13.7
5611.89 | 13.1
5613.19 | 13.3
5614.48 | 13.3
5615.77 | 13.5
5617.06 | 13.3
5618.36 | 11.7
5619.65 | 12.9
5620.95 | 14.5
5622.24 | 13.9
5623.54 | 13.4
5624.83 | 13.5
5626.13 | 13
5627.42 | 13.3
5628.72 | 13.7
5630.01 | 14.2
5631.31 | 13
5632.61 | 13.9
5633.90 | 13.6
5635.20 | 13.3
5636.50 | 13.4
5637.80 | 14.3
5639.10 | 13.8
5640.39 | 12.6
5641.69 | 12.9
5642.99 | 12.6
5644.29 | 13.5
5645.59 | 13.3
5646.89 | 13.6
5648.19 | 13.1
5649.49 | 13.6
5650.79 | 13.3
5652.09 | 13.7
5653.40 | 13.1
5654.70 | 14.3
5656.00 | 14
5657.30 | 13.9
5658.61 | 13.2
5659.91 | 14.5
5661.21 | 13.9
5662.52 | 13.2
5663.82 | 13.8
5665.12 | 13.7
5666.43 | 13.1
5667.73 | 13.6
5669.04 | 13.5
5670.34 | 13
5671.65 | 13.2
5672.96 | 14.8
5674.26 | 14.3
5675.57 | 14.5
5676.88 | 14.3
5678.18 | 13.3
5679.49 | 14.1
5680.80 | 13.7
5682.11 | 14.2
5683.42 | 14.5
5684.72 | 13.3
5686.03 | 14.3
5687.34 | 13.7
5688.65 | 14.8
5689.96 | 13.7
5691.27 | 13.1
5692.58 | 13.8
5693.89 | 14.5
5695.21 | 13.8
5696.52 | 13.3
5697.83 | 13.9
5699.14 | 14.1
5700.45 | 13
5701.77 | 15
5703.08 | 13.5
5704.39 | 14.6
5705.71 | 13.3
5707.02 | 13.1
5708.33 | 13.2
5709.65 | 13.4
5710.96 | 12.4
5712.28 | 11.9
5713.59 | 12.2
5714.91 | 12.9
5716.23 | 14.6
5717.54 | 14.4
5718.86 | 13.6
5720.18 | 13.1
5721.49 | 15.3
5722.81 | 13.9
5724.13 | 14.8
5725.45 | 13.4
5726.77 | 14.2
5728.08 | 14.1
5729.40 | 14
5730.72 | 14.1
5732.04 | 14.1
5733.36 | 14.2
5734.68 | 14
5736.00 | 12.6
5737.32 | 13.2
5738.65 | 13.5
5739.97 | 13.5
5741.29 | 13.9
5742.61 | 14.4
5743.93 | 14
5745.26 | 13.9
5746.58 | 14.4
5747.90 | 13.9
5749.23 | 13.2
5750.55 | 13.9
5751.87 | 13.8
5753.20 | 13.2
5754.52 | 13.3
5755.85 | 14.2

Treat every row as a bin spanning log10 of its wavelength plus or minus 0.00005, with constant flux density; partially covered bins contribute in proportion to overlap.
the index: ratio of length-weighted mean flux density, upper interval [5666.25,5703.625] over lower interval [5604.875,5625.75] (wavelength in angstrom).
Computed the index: 1.04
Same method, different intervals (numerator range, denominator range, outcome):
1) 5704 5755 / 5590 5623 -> 1.04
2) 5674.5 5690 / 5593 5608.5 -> 1.07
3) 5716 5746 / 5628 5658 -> 1.03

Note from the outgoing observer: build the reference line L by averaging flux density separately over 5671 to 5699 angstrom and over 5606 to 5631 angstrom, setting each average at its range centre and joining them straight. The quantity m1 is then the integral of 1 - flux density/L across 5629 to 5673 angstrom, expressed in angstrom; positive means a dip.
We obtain 0.6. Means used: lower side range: 13.5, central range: 13.5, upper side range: 14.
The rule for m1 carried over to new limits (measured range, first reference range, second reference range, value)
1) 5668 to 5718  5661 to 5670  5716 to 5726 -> 0.4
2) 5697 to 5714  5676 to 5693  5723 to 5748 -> 0.7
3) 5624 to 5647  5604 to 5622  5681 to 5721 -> 0.0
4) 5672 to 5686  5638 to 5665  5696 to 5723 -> -0.6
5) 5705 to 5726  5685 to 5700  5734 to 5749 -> 0.5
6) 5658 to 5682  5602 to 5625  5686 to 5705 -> 0.0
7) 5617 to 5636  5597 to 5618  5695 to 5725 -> 0.0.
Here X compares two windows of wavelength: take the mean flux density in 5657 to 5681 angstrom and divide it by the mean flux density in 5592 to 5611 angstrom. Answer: 1.04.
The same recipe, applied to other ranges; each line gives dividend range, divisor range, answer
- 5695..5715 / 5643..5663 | 0.98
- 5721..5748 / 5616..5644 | 1.04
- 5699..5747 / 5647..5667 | 1.01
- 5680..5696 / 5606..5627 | 1.04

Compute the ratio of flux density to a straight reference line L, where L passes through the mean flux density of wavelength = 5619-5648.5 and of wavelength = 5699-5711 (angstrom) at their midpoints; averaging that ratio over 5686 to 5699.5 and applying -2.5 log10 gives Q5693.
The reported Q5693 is -0.02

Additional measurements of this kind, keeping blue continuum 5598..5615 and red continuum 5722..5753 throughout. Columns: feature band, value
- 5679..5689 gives -0.03 mag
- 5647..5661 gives -0.01 mag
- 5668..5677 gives -0.02 mag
